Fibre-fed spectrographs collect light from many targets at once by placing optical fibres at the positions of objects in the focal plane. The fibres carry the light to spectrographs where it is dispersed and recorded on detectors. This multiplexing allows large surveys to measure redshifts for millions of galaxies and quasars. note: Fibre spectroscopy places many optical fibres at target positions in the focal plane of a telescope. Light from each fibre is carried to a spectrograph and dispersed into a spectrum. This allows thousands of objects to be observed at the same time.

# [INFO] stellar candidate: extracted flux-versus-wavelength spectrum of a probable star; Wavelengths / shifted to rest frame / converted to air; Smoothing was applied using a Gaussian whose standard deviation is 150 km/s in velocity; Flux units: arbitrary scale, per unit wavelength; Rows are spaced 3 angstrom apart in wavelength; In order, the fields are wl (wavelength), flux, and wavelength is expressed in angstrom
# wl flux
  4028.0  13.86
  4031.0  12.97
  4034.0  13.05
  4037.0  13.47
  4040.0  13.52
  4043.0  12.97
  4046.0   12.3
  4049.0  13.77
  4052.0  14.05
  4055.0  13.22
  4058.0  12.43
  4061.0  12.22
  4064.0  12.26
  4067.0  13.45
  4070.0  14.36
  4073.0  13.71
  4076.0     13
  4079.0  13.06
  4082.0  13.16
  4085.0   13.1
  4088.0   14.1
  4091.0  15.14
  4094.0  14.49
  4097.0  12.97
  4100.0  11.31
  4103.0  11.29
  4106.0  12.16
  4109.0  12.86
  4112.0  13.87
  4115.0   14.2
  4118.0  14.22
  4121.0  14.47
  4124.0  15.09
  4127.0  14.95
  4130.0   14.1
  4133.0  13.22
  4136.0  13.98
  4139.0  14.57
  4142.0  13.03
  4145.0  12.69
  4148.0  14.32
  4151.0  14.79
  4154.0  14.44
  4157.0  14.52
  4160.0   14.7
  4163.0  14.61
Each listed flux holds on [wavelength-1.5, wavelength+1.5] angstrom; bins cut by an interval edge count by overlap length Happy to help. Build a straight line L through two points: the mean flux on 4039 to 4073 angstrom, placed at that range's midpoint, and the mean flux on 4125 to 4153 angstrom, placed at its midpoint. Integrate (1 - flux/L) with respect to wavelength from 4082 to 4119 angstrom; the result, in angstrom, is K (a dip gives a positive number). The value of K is 0.9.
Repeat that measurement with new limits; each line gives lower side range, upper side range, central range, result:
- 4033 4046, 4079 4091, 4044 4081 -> 0.6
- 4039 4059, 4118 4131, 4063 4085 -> 0.6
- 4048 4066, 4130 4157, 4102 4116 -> 0.7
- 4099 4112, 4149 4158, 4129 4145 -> 0.1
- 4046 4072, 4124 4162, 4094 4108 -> 1.5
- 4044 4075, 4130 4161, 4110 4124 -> -0.5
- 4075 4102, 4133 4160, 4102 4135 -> 0.0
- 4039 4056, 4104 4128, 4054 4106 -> 1.8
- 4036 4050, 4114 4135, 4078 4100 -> 0.4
